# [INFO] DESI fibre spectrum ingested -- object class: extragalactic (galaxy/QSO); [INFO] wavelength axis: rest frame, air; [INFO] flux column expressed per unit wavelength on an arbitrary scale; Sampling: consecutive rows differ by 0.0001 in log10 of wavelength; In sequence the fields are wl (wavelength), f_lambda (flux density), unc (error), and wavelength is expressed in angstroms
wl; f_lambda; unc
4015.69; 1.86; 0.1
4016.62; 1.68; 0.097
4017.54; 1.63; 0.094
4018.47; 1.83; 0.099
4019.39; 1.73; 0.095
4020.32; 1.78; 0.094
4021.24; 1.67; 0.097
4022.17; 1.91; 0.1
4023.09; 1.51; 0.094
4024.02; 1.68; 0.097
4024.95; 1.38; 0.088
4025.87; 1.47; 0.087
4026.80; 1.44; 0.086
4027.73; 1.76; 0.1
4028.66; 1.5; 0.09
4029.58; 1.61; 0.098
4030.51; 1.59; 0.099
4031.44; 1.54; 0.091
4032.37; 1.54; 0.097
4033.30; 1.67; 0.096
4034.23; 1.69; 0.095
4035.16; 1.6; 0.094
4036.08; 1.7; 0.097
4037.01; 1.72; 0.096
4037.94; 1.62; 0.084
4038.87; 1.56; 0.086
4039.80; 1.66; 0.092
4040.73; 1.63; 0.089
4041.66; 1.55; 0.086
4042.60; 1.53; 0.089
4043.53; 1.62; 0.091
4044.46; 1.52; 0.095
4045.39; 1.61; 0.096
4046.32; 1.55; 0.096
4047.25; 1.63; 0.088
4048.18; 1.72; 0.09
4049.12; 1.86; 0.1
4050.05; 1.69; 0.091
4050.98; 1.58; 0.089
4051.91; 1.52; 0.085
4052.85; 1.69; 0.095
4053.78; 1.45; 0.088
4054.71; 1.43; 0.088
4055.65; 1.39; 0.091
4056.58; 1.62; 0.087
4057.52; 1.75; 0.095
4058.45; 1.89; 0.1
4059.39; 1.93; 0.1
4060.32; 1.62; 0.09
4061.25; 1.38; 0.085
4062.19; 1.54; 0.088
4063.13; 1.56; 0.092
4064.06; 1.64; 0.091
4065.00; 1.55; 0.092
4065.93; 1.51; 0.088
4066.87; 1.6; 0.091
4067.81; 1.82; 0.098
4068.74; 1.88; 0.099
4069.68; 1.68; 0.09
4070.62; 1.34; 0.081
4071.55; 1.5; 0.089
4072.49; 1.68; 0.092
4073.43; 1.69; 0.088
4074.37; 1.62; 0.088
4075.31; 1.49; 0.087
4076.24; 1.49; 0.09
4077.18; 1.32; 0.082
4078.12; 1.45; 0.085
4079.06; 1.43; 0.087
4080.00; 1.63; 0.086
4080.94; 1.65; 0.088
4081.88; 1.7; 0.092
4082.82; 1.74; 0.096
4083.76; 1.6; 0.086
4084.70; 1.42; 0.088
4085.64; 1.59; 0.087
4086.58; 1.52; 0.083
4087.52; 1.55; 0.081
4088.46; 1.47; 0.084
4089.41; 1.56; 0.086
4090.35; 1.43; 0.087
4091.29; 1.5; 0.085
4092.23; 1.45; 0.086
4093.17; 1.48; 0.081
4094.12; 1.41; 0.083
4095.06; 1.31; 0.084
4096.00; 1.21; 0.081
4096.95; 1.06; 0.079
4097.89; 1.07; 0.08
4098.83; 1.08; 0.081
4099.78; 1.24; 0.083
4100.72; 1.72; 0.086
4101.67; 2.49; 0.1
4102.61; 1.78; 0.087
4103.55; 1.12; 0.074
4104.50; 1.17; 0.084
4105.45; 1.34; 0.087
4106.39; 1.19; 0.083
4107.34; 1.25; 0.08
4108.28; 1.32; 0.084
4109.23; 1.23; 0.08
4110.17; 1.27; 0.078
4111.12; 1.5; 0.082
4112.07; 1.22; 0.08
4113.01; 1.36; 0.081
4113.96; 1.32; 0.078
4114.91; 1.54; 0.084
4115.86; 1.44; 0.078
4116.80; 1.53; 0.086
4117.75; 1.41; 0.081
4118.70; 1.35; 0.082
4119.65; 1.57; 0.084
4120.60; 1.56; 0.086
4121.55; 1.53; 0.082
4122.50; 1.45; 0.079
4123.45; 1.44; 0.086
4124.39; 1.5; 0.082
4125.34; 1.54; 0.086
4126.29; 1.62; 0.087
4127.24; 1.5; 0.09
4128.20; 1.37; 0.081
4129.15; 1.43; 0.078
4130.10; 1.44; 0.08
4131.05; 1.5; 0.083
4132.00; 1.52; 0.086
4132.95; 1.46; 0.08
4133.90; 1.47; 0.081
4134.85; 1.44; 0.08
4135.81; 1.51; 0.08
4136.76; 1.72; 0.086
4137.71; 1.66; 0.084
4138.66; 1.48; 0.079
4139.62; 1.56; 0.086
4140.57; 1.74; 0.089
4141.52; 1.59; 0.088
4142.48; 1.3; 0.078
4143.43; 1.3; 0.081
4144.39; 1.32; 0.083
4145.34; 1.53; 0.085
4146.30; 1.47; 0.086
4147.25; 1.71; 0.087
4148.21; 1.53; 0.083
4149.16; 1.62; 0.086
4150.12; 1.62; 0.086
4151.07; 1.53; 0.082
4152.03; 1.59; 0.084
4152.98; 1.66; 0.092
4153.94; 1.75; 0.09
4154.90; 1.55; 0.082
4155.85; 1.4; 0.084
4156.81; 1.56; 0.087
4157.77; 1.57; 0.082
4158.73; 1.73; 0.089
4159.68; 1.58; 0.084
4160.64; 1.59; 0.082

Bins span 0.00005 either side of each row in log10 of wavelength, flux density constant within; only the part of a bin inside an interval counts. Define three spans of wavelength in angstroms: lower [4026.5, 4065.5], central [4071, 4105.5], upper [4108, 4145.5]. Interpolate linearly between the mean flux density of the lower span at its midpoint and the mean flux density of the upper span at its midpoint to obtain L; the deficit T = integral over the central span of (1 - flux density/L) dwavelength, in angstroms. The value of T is 1.1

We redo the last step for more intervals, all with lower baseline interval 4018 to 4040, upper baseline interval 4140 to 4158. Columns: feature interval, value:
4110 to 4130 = 1.4 angstroms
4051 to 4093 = 0.7 angstroms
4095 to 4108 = 1.8 angstroms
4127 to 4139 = 0.4 angstroms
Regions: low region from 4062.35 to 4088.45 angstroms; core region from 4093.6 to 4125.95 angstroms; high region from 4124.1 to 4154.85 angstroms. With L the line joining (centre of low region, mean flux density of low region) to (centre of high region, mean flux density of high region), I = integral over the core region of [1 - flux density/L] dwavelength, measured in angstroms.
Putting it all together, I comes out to 3.2 angstroms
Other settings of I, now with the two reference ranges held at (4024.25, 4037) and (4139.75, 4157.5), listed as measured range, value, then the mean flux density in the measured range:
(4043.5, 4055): -0.2 angstroms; 1.61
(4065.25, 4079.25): 0.0 angstroms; 1.57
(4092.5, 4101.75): 1.2 angstroms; 1.36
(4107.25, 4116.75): 1.2 angstroms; 1.36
